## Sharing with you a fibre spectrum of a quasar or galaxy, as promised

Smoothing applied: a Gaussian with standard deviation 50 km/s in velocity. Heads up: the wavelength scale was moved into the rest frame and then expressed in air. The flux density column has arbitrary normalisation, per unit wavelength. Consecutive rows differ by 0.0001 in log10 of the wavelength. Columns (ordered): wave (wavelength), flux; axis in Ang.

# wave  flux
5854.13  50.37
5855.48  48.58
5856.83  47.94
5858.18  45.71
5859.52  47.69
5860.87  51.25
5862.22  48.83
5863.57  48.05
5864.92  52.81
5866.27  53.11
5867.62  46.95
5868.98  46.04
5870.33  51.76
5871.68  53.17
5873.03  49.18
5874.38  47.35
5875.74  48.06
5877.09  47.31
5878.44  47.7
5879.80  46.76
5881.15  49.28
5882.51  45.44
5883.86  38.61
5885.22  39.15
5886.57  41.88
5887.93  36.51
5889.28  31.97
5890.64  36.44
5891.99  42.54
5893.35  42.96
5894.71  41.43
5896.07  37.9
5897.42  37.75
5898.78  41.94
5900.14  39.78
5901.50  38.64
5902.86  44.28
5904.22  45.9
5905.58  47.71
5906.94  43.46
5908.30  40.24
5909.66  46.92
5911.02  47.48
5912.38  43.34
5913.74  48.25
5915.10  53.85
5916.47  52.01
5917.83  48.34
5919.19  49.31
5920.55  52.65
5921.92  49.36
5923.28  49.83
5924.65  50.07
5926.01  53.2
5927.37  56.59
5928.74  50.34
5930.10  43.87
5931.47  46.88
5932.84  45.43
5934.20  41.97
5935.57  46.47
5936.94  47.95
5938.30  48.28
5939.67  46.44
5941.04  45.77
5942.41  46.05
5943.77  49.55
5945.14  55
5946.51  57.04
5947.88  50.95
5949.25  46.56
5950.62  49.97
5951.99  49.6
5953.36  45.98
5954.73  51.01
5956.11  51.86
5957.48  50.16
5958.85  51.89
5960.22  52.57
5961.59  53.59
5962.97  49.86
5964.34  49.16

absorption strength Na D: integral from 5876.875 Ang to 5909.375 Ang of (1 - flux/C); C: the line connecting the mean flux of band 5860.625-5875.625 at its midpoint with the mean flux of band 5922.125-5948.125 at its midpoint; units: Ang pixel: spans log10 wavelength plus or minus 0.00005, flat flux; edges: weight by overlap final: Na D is 5.0 Ang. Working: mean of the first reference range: 49.7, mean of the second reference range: 49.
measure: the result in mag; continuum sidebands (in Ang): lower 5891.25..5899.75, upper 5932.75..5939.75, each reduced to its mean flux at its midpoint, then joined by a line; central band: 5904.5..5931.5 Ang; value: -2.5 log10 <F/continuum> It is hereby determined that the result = -0.12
